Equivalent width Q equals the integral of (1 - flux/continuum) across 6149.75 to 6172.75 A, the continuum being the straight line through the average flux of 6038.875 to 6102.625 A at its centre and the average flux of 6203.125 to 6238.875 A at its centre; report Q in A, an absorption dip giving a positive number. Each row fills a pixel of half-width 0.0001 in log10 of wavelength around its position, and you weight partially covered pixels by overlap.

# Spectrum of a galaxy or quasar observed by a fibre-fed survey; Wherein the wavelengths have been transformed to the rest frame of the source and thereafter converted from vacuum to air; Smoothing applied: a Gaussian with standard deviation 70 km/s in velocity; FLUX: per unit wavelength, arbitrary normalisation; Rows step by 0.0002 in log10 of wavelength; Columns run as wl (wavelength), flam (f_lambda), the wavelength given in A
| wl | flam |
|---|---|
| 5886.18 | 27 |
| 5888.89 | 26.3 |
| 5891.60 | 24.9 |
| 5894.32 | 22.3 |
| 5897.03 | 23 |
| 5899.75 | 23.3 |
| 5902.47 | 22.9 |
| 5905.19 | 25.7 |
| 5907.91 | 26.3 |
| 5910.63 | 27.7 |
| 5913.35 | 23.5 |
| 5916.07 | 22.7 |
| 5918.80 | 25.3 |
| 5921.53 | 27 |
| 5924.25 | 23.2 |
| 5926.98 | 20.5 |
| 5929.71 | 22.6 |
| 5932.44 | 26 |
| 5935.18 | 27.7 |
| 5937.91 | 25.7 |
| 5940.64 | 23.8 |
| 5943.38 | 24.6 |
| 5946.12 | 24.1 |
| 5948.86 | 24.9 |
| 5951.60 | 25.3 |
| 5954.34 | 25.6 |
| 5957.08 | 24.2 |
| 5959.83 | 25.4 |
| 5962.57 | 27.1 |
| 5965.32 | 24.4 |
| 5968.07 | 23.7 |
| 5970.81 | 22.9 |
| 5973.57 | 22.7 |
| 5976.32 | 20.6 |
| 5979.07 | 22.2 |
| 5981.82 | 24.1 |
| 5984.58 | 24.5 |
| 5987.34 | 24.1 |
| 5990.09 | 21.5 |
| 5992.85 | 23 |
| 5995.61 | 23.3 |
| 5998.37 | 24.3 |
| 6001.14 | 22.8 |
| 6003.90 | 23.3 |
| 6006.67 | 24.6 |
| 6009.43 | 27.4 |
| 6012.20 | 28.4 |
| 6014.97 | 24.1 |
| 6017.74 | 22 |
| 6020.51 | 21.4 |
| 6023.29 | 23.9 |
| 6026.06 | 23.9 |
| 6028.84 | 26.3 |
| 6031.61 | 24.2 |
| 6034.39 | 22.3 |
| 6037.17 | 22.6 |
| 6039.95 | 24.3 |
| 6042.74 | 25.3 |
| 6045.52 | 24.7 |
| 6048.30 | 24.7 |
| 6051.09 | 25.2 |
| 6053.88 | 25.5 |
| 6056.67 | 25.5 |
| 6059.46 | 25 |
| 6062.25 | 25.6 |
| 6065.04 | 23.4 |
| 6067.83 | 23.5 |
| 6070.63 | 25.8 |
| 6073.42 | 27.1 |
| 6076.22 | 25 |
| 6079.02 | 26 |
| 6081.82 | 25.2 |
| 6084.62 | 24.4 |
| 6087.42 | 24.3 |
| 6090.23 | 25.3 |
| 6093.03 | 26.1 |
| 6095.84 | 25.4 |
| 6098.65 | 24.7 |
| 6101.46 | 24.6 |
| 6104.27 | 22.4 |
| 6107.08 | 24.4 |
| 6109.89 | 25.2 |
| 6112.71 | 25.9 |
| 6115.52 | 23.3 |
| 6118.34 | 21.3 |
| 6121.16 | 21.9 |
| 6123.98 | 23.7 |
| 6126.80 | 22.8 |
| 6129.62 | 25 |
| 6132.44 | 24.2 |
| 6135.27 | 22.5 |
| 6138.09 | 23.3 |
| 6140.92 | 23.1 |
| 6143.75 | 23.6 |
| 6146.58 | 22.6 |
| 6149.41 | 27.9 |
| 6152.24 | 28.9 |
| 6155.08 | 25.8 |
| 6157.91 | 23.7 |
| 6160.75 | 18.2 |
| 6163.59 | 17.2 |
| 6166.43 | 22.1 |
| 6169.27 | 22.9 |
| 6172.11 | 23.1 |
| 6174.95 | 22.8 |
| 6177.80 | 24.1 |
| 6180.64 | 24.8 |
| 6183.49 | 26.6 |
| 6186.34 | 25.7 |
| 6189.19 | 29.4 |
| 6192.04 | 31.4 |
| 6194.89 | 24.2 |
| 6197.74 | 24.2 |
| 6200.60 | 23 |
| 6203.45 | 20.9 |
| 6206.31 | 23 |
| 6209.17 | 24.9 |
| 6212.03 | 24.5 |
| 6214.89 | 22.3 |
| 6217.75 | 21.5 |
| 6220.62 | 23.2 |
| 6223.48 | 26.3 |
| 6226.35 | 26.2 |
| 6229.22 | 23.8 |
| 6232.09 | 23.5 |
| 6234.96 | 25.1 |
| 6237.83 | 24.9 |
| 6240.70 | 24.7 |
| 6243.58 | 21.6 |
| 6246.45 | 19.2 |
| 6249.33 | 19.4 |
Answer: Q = 1.3 A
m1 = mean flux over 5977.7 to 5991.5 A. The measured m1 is 23.3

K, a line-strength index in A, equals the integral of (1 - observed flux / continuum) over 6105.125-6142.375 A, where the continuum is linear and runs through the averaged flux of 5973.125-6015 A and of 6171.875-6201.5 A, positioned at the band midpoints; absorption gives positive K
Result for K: 2.09 A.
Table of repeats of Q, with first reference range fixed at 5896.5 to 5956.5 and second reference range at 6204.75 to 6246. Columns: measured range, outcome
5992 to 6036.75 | 0.62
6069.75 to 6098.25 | -1.43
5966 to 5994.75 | 1.78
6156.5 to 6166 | 1.61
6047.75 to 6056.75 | -0.35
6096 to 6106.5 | 0.02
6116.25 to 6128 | 0.80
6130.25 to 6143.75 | 0.37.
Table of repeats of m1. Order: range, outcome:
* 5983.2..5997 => 23.3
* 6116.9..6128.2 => 22.4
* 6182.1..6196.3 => 27.5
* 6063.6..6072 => 24.2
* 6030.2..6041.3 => 23.4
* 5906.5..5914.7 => 25.8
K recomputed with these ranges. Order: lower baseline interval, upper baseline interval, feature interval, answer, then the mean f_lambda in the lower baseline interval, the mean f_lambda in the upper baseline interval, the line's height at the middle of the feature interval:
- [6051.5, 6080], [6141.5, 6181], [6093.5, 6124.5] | 0.54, 25.2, 23.4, 24.4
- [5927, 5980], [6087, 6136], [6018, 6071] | -0.28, 24.3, 24.1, 24.2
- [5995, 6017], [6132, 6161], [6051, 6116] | -1.38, 24.7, 24.2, 24.4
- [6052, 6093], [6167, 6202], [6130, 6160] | 0.83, 25.2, 25.1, 25.1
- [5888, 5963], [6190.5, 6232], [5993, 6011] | 0.23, 24.7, 24.2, 24.5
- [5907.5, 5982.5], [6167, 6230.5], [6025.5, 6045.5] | 0.20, 24.4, 24.5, 24.4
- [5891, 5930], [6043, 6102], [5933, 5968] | -1.24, 24.1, 25.1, 24.3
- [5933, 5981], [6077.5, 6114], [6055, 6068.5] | 0.06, 24.4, 24.9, 24.8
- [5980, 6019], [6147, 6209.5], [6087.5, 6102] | -0.59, 24.1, 24.3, 24.2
